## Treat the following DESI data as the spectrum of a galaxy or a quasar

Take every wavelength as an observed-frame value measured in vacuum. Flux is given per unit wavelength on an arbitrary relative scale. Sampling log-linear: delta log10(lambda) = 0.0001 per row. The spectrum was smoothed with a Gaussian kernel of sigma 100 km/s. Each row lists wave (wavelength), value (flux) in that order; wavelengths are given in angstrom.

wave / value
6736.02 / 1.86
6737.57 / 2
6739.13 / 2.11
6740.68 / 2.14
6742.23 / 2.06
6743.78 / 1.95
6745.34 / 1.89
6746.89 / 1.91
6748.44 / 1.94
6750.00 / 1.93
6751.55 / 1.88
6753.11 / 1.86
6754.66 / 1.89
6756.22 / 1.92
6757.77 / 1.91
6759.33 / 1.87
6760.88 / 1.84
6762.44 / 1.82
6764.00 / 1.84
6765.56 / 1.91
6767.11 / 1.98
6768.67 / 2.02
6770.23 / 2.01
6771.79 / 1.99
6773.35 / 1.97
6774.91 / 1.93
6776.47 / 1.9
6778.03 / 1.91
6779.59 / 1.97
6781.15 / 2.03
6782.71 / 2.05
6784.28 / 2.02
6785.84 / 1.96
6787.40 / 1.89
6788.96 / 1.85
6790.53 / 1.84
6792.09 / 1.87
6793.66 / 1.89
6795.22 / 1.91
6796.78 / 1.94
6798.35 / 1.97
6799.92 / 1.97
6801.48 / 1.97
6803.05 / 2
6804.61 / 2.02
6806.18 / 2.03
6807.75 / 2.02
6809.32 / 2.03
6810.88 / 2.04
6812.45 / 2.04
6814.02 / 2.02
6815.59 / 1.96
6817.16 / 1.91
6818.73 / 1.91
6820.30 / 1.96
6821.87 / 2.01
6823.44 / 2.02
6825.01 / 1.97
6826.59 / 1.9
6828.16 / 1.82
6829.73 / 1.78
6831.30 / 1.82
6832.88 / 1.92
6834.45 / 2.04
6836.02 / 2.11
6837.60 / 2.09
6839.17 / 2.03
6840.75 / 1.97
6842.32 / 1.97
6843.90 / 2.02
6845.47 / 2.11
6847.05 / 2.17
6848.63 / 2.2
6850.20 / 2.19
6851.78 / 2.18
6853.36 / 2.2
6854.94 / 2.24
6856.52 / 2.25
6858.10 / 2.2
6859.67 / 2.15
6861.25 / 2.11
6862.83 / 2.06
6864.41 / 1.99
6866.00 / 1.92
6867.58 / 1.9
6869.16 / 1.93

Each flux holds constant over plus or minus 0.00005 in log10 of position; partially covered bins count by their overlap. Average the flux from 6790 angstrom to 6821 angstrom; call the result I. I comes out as 1.97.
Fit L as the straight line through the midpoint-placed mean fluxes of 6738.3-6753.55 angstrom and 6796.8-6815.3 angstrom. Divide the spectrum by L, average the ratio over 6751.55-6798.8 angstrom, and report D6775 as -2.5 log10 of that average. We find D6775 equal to 0.03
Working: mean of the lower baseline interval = 1.97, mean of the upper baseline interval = 2.01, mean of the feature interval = 1.92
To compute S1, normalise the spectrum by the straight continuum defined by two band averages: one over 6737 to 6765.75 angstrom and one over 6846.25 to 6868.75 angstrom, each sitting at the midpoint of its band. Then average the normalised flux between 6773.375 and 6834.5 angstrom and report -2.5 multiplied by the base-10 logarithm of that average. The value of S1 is 0.040 mag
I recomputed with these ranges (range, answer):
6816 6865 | 2.04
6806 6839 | 1.97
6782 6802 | 1.93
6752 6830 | 1.94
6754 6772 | 1.91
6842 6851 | 2.12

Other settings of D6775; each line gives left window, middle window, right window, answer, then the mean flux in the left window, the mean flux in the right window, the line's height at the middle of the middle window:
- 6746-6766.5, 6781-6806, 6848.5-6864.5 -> 0.02 mag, 1.89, 2.17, 1.99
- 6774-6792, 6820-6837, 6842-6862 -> 0.08 mag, 1.94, 2.16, 2.08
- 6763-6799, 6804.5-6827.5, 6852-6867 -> 0.02 mag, 1.94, 2.12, 2.02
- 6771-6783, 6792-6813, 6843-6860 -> 0.03 mag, 1.97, 2.17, 2.04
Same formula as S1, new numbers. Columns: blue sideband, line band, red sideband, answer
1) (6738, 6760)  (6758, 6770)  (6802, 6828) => 0.03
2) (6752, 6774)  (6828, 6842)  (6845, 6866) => 0.07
